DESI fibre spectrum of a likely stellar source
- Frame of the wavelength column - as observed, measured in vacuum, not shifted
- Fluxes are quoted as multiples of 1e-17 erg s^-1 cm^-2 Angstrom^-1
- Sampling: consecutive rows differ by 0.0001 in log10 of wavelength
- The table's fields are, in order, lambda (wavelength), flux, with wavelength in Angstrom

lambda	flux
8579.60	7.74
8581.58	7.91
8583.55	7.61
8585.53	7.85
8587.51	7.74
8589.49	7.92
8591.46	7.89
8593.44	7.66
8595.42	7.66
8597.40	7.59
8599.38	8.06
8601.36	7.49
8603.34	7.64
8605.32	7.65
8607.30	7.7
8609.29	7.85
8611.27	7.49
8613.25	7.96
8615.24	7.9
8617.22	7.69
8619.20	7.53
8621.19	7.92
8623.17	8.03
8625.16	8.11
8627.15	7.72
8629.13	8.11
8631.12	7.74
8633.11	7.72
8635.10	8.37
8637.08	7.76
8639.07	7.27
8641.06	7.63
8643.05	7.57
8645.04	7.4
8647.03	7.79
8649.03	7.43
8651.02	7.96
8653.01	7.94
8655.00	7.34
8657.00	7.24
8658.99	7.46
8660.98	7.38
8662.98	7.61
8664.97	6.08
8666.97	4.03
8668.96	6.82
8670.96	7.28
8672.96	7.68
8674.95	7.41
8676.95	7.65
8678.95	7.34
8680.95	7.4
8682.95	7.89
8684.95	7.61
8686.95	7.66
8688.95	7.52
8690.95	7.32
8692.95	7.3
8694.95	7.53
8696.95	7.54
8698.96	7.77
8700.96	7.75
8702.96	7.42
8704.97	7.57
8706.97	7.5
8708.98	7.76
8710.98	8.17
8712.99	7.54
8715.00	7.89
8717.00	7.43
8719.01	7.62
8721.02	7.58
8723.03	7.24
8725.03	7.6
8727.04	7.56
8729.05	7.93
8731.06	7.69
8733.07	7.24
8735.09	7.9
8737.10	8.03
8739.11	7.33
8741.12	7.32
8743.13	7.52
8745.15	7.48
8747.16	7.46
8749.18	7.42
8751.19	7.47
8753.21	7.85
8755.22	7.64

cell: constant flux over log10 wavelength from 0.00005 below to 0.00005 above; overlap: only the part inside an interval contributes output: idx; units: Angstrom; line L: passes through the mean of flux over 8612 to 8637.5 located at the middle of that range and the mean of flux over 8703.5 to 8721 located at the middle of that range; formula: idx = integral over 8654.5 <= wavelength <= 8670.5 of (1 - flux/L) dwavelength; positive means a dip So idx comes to 2.2 Angstrom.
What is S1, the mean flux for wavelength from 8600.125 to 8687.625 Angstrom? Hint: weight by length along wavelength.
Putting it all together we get 7.53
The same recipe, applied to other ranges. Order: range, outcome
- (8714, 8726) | 7.57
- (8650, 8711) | 7.37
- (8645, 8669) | 7.11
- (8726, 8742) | 7.63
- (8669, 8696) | 7.48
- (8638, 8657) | 7.57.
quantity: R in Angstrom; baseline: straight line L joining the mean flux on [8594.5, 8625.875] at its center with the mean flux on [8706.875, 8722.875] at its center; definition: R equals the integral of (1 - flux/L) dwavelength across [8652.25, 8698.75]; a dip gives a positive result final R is 2.6 Angstrom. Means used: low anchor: 7.76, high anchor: 7.67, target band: 7.27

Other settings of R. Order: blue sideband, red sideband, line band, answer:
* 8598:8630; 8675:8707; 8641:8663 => 0.3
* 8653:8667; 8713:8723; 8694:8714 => -0.6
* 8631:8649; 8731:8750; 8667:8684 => 0.9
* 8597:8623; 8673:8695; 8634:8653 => -0.1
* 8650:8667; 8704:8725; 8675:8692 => -0.4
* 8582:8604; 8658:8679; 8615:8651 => -2.1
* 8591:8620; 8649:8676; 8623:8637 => -0.9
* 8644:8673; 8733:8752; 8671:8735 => -2.1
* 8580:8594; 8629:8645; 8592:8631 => -0.1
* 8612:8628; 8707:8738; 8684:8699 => 0.4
